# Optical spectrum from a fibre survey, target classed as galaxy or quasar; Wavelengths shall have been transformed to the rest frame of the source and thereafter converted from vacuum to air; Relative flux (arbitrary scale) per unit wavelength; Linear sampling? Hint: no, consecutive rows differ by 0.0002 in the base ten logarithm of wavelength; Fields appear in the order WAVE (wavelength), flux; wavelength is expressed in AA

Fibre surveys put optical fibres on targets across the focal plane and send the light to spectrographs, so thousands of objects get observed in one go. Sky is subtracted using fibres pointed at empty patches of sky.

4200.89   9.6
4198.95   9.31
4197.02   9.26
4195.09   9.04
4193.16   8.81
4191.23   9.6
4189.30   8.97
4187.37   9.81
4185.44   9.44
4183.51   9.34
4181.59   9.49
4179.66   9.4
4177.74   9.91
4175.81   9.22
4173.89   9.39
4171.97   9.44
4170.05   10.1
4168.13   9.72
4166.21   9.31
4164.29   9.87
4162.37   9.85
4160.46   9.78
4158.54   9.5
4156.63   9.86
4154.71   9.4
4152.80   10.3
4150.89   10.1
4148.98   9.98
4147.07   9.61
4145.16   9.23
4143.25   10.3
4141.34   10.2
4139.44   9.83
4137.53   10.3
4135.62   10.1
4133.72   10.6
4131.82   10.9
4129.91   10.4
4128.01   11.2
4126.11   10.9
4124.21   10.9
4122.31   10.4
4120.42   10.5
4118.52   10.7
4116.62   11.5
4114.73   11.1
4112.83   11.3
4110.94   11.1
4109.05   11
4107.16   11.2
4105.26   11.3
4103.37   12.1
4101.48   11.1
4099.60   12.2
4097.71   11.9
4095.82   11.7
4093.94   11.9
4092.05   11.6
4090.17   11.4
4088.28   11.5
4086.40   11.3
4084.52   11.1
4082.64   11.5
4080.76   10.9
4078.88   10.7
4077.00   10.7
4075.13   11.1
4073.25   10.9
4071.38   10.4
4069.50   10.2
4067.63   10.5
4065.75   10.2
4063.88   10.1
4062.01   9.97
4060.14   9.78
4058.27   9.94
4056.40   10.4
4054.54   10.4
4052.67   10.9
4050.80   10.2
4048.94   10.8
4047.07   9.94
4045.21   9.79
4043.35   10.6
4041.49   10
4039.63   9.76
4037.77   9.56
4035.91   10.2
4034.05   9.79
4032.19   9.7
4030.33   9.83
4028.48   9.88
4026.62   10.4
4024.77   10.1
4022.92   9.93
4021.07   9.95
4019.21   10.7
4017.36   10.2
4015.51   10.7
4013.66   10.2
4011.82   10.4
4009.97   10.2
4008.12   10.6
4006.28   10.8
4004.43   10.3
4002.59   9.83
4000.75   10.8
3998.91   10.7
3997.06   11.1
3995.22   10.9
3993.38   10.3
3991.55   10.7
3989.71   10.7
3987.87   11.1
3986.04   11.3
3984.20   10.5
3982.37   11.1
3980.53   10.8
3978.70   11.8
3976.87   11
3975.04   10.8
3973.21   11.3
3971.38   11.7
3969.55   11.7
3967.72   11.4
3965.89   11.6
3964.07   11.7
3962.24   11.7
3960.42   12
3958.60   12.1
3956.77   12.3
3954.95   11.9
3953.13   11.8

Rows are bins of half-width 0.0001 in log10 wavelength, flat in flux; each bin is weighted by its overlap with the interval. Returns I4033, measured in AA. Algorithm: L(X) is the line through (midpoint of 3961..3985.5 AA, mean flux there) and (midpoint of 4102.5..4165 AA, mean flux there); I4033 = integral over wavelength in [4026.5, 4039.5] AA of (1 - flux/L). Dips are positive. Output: 1.34 AA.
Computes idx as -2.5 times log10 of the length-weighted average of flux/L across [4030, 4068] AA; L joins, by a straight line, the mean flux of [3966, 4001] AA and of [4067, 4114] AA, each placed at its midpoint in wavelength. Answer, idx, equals 0.11 mag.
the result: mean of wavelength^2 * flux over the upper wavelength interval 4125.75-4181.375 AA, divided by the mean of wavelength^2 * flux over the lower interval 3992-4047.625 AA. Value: 1.04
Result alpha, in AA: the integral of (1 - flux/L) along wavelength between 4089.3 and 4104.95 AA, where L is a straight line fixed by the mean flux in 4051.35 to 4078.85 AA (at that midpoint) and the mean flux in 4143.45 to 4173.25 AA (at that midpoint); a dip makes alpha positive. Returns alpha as -2.4 AA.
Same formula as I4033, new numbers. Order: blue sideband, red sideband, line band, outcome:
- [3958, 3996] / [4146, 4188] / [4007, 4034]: 1.72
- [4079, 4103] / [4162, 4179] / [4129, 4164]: 0.64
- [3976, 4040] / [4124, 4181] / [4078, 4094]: -1.73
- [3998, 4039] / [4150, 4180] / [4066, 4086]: -1.56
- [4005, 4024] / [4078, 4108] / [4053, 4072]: 1.42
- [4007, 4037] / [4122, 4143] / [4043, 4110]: -3.42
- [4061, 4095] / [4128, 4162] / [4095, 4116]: -1.80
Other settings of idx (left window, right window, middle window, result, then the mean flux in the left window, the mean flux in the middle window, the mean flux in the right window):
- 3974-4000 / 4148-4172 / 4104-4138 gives -0.09 mag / 10.9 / 10.9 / 9.8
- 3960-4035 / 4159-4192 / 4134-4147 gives -0.02 mag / 10.7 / 10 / 9.56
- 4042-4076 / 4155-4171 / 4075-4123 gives -0.12 mag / 10.3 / 11.3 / 9.73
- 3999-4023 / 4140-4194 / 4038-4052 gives 0.01 mag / 10.4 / 10.1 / 9.64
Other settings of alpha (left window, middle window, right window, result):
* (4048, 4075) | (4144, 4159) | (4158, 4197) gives -0.12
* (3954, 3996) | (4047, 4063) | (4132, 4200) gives 0.54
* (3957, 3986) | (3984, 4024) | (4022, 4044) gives 0.44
